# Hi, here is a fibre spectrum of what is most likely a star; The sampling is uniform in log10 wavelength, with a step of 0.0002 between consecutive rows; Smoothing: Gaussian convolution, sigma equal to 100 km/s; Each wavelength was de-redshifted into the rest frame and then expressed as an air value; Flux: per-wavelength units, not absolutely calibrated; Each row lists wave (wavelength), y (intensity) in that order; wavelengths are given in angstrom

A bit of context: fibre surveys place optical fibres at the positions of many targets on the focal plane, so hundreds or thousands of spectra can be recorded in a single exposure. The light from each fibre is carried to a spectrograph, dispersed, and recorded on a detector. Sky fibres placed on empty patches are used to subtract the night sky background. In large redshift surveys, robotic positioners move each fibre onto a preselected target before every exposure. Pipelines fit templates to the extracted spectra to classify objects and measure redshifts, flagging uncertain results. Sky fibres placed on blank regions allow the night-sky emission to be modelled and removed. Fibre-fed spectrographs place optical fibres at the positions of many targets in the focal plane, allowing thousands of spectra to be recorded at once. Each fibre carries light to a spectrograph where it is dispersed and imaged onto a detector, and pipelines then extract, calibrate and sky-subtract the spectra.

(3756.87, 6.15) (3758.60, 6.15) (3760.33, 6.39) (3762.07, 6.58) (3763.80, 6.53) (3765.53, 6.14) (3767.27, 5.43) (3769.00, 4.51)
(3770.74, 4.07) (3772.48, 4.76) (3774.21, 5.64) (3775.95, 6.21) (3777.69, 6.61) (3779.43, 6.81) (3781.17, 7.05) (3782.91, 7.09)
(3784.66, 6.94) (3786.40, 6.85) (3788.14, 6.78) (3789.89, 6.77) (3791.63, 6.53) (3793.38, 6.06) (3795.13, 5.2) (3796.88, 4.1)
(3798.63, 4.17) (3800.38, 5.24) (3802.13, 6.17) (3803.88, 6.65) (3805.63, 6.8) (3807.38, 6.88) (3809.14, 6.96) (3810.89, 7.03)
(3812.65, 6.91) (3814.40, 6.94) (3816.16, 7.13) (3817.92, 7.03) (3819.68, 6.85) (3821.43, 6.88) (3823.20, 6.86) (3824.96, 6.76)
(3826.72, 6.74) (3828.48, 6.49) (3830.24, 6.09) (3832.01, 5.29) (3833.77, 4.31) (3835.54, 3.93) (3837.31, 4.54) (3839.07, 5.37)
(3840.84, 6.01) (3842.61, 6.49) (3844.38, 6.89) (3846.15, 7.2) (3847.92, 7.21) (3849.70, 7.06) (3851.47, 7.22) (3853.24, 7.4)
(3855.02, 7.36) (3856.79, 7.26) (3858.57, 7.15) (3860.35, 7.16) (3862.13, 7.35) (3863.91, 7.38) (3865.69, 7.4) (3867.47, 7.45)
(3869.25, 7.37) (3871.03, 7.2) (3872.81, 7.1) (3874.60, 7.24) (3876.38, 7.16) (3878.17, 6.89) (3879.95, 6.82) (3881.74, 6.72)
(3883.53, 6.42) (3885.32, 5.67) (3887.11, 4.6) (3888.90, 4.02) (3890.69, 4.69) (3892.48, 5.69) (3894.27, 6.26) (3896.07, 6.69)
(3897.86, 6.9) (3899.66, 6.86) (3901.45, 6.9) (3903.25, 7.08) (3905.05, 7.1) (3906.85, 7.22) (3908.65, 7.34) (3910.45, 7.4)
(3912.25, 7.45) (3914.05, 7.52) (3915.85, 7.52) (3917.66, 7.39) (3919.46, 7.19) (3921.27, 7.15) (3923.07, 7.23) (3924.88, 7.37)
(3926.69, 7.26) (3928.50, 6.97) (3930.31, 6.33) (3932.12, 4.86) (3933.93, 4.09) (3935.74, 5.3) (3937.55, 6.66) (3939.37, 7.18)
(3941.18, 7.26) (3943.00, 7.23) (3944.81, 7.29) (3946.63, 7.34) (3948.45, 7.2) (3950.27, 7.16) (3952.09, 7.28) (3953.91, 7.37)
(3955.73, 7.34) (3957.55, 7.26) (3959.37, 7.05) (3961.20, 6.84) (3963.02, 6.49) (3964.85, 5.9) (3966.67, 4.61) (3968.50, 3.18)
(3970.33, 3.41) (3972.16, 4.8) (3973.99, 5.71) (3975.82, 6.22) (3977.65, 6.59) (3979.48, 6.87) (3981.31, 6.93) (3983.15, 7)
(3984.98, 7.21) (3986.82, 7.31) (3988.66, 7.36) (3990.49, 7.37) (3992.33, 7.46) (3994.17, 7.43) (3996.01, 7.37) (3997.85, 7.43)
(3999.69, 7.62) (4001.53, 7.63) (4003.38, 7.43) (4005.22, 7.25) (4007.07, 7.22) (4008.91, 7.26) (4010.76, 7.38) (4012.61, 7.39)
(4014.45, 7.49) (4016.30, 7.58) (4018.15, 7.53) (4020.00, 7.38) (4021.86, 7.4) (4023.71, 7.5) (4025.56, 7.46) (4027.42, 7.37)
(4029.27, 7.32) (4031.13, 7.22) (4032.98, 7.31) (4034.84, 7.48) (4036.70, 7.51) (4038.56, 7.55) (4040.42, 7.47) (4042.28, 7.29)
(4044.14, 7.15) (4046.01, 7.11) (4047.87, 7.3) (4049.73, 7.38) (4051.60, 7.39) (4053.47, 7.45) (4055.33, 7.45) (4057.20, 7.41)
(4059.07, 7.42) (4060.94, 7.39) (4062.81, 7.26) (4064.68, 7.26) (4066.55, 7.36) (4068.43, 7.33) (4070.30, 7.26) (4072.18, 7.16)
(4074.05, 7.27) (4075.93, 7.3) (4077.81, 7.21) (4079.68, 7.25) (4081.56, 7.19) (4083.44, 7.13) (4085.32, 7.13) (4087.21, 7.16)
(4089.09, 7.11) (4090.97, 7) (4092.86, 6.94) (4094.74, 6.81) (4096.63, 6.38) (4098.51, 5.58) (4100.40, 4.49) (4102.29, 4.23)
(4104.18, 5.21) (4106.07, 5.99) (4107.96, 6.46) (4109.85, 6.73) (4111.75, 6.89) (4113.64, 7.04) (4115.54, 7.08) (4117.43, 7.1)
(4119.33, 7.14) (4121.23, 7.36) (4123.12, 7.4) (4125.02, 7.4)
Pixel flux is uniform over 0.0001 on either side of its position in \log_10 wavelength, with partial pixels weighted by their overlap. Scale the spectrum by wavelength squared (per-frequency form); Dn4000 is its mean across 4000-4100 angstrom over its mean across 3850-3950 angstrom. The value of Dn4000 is 1.1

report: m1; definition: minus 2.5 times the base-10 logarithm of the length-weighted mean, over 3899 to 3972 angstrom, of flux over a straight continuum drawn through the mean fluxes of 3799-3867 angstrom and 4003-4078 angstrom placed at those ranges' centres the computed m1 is 0.046 mag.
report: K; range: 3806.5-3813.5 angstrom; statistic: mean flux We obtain 6.94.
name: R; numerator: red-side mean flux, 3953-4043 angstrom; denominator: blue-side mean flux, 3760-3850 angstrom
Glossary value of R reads 1.1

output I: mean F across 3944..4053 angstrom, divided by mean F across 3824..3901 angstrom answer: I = 1.1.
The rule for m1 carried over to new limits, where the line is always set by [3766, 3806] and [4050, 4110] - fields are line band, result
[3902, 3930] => -0.148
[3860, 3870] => -0.192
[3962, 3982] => 0.180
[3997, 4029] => -0.123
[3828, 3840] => 0.188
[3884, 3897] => 0.156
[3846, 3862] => -0.178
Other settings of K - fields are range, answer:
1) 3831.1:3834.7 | 4.79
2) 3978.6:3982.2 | 6.91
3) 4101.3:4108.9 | 5.47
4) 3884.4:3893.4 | 4.94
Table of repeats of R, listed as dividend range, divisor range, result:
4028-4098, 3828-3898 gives 1.13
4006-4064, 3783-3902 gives 1.14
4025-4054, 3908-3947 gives 1.07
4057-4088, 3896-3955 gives 1.05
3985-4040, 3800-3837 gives 1.16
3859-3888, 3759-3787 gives 1.13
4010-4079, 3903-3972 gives 1.11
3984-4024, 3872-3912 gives 1.14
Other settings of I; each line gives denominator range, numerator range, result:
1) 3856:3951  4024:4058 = 1.09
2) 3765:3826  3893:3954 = 1.10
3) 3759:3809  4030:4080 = 1.21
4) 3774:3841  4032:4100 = 1.15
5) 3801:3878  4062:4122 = 1.01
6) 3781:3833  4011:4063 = 1.15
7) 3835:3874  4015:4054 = 1.08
